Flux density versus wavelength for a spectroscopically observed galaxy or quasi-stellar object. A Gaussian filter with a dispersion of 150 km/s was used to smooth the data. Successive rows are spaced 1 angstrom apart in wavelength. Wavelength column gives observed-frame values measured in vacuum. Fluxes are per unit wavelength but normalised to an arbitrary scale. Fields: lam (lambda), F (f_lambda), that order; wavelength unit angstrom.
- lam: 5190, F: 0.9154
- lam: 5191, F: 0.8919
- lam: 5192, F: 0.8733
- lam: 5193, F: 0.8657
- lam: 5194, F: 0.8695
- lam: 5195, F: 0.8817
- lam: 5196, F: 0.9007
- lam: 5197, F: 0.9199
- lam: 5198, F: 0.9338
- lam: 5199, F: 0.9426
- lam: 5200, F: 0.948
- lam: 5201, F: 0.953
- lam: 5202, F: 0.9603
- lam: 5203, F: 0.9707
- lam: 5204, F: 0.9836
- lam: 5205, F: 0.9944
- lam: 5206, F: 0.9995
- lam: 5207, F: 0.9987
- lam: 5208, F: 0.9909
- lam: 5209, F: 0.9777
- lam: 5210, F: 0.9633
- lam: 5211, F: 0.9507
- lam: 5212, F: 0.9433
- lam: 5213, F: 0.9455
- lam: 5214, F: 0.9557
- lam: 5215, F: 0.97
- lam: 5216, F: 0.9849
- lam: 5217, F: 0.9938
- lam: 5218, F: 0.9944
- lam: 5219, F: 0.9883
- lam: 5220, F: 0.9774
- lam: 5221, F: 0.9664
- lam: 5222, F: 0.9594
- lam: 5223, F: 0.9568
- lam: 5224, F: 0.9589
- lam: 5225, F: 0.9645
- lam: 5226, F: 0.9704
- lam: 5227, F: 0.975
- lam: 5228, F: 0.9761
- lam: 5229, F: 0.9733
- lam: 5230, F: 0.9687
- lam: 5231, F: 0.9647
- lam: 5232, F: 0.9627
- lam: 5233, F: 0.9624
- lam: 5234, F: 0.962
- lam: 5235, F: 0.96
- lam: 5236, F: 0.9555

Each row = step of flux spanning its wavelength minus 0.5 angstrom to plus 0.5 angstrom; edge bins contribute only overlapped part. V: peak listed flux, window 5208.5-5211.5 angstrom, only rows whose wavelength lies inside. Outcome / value 0.9777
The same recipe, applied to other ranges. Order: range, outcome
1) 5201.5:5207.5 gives 0.9995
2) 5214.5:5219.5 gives 0.9944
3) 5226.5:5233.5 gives 0.9761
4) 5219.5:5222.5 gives 0.9774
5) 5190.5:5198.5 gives 0.9338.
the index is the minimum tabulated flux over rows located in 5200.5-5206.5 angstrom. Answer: 0.953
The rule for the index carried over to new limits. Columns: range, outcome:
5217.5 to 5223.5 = 0.9568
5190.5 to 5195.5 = 0.8657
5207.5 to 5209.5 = 0.9777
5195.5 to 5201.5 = 0.9007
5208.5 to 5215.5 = 0.9433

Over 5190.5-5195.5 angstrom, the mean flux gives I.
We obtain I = 0.876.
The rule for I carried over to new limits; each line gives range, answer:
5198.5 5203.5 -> 0.955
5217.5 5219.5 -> 0.991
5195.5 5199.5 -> 0.924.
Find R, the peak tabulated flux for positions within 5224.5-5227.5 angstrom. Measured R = 0.975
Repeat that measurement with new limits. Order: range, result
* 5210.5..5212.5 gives 0.9507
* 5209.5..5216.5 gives 0.9849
